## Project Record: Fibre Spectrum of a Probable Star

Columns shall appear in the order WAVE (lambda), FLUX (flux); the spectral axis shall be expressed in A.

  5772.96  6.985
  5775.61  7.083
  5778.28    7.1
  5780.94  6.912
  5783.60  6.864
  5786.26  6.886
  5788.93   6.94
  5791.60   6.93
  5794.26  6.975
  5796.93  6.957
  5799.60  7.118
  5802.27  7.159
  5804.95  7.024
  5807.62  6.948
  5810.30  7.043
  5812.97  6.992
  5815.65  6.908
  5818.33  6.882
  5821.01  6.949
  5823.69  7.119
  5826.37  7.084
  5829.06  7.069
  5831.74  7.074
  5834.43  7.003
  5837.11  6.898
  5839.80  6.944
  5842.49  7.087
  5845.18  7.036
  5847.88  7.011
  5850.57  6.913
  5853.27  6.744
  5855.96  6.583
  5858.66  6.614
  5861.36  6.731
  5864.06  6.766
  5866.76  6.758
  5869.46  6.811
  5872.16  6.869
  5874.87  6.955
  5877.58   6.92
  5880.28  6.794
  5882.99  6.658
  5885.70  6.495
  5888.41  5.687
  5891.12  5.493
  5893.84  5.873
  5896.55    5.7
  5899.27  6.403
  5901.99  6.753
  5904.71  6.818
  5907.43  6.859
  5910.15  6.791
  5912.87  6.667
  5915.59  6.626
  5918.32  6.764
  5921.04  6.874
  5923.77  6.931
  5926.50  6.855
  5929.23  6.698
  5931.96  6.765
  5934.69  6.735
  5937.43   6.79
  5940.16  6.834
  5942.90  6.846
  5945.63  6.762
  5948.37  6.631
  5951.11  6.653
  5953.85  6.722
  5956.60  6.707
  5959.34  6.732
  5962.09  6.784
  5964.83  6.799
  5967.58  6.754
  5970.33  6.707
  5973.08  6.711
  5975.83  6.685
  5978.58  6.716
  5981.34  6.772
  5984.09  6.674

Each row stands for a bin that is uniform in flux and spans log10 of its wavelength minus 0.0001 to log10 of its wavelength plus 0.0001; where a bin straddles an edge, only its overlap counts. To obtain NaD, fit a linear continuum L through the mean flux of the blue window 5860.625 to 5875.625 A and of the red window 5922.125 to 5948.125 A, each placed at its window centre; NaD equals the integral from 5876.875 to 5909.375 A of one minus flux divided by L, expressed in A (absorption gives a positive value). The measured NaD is 2.1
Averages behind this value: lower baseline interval 6.81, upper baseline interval 6.8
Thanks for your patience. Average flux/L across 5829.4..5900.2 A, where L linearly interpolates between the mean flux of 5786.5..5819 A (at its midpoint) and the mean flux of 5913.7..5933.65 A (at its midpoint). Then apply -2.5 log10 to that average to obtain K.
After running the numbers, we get 0.04 mag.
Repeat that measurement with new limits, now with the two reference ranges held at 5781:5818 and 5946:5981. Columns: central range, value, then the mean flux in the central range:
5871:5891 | 0.048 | 6.55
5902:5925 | 0.001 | 6.79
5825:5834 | -0.021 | 7.07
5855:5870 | 0.027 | 6.71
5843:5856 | 0.000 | 6.9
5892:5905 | 0.098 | 6.23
